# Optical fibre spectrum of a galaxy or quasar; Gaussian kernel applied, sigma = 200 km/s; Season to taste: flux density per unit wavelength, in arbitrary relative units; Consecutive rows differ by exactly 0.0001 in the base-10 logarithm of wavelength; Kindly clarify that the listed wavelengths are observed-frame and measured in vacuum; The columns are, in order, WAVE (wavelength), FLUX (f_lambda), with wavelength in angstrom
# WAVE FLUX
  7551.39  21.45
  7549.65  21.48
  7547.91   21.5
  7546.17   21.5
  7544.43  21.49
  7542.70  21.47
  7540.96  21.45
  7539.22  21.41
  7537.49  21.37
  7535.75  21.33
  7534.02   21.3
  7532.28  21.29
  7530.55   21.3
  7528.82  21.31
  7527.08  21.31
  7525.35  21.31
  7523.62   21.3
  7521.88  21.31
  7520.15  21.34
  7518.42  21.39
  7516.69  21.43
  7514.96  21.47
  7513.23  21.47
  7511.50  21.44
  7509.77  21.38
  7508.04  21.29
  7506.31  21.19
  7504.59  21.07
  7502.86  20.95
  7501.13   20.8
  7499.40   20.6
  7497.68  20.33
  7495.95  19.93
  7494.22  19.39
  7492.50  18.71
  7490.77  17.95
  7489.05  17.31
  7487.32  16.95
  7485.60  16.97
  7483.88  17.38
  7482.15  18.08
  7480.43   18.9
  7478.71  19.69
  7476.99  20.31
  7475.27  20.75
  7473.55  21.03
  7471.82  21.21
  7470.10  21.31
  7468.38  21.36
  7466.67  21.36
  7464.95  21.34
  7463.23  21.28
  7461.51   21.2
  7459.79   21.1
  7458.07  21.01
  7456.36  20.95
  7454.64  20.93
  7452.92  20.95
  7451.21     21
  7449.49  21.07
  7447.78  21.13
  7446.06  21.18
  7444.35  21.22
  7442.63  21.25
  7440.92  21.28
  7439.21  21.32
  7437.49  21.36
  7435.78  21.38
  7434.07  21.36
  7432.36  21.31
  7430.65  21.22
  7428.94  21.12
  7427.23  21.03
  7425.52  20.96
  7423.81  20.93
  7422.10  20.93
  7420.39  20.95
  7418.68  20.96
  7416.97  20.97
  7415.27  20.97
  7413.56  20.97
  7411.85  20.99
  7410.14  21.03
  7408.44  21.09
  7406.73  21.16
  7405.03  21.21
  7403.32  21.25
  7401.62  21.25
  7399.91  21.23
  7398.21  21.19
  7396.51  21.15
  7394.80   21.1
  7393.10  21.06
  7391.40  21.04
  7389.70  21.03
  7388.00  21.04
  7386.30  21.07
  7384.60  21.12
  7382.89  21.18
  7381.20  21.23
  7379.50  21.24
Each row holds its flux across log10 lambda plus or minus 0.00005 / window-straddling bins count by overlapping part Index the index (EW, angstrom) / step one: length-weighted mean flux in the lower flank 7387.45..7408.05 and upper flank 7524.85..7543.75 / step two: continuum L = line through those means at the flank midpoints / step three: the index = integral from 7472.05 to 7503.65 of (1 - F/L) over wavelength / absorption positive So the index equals 3.01 angstrom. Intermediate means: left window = 21.1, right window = 21.4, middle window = 19.3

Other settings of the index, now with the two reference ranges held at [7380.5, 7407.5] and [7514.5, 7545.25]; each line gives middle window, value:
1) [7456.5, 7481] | 0.5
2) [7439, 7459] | 0.1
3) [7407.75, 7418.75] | 0.1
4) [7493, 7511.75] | 0.5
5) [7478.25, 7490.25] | 1.9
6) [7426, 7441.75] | 0.0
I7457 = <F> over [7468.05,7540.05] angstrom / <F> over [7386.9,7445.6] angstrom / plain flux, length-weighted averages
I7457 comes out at 1.0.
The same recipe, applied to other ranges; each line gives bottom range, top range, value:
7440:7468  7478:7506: 0.90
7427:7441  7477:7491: 0.85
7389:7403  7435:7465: 1.00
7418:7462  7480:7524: 0.95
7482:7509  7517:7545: 1.10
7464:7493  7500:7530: 1.09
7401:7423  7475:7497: 0.88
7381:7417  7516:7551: 1.01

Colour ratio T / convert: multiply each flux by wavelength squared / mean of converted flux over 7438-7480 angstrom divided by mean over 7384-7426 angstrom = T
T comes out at 1.01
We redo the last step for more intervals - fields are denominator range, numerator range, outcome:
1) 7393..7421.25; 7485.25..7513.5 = 0.97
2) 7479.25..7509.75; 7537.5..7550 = 1.12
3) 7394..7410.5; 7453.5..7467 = 1.01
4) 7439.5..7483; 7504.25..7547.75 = 1.04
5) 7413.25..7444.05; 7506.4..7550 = 1.04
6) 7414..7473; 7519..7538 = 1.03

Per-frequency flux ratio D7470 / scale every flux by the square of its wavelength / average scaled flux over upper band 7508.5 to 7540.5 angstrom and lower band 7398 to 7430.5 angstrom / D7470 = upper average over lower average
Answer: 1.0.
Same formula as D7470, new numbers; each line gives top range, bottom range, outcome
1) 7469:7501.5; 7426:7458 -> 0.92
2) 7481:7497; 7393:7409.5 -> 0.88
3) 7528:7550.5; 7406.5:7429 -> 1.05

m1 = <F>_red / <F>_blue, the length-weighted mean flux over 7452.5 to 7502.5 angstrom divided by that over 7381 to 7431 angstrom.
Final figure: 0.9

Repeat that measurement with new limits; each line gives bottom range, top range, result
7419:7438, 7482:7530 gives 0.96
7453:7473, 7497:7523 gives 1.00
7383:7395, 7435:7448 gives 1.01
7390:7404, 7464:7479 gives 0.99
